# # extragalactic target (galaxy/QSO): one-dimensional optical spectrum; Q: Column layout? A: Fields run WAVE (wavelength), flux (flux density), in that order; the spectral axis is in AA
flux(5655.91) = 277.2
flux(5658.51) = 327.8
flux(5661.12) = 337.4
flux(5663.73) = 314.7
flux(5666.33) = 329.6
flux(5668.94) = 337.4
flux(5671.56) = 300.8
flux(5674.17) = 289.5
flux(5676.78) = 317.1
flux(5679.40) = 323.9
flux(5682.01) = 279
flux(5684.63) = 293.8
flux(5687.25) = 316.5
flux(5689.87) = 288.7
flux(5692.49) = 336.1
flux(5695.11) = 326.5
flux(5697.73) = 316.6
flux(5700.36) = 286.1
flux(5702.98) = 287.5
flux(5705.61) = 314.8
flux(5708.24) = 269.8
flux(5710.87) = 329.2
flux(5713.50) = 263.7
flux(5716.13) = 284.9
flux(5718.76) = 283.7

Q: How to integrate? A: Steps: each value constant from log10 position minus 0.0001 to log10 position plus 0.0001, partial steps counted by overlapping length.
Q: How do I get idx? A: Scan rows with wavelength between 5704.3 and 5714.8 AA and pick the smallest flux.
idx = 263.7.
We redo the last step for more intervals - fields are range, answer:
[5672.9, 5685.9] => 279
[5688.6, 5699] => 288.7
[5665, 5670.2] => 329.6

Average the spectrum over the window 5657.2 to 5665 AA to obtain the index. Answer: 327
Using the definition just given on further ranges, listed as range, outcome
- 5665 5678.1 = 315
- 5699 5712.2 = 297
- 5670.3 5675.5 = 296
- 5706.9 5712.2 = 299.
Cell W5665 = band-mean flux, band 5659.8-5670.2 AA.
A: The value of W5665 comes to 330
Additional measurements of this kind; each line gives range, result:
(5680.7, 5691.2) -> 295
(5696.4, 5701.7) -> 302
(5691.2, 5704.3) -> 311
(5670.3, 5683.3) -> 302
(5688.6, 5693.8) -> 313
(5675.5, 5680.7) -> 320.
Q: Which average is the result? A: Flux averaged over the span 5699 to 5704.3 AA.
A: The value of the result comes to 287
